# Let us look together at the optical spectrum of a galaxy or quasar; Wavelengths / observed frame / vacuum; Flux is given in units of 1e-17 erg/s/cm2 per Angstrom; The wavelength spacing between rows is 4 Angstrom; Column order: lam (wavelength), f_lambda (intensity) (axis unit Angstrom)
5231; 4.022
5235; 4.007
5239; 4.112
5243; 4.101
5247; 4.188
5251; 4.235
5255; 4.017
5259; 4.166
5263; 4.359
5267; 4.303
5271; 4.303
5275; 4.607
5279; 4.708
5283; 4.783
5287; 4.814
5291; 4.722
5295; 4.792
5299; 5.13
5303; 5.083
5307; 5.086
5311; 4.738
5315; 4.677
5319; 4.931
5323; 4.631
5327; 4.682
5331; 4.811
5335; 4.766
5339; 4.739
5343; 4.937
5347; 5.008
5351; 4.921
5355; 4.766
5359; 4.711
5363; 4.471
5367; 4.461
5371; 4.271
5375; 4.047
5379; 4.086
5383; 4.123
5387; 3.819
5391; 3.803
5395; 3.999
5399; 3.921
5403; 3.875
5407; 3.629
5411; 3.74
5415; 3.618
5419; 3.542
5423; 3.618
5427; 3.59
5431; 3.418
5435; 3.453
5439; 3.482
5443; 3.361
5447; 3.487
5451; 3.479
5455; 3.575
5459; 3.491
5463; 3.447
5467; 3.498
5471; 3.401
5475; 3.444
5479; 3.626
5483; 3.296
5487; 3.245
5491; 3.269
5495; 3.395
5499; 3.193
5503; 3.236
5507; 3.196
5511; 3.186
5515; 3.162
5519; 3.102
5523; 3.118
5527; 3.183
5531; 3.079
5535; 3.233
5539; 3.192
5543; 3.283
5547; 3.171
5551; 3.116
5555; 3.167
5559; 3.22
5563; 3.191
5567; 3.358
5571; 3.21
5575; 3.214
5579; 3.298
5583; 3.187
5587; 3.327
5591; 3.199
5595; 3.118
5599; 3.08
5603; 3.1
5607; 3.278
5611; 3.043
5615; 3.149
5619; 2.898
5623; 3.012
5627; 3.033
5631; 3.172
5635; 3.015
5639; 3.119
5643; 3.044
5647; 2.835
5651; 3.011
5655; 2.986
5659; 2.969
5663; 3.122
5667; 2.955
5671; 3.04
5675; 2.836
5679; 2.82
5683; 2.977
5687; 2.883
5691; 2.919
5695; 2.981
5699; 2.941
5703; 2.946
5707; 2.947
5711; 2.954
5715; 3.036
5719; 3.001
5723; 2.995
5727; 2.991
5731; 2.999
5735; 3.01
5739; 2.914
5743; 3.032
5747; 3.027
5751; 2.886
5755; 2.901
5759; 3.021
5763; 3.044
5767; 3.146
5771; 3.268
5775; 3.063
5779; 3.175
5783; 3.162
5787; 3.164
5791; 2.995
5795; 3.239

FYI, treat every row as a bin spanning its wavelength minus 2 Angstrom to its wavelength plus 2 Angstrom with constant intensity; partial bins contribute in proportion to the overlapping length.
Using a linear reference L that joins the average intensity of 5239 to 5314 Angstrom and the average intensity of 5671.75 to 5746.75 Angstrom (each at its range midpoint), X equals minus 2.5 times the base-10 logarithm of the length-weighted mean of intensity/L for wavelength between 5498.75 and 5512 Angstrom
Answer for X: 0.16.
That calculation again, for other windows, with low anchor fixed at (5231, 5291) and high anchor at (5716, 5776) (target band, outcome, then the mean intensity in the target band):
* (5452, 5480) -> 0.086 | 3.49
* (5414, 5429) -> 0.090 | 3.59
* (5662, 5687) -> 0.095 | 2.95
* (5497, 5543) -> 0.146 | 3.18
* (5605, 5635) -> 0.095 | 3.08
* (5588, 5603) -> 0.095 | 3.14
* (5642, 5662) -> 0.105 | 2.97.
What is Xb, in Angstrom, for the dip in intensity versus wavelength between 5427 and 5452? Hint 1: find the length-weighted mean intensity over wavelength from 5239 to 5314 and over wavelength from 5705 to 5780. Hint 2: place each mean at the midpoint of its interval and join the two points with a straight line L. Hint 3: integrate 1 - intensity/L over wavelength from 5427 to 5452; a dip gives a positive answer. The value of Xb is 3.5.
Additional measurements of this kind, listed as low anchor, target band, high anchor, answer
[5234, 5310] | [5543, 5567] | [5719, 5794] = 3.0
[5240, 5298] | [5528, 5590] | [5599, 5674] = 2.2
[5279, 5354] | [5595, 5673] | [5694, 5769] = 8.5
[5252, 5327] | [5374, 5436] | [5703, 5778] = 6.8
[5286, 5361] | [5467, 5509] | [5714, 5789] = 8.2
